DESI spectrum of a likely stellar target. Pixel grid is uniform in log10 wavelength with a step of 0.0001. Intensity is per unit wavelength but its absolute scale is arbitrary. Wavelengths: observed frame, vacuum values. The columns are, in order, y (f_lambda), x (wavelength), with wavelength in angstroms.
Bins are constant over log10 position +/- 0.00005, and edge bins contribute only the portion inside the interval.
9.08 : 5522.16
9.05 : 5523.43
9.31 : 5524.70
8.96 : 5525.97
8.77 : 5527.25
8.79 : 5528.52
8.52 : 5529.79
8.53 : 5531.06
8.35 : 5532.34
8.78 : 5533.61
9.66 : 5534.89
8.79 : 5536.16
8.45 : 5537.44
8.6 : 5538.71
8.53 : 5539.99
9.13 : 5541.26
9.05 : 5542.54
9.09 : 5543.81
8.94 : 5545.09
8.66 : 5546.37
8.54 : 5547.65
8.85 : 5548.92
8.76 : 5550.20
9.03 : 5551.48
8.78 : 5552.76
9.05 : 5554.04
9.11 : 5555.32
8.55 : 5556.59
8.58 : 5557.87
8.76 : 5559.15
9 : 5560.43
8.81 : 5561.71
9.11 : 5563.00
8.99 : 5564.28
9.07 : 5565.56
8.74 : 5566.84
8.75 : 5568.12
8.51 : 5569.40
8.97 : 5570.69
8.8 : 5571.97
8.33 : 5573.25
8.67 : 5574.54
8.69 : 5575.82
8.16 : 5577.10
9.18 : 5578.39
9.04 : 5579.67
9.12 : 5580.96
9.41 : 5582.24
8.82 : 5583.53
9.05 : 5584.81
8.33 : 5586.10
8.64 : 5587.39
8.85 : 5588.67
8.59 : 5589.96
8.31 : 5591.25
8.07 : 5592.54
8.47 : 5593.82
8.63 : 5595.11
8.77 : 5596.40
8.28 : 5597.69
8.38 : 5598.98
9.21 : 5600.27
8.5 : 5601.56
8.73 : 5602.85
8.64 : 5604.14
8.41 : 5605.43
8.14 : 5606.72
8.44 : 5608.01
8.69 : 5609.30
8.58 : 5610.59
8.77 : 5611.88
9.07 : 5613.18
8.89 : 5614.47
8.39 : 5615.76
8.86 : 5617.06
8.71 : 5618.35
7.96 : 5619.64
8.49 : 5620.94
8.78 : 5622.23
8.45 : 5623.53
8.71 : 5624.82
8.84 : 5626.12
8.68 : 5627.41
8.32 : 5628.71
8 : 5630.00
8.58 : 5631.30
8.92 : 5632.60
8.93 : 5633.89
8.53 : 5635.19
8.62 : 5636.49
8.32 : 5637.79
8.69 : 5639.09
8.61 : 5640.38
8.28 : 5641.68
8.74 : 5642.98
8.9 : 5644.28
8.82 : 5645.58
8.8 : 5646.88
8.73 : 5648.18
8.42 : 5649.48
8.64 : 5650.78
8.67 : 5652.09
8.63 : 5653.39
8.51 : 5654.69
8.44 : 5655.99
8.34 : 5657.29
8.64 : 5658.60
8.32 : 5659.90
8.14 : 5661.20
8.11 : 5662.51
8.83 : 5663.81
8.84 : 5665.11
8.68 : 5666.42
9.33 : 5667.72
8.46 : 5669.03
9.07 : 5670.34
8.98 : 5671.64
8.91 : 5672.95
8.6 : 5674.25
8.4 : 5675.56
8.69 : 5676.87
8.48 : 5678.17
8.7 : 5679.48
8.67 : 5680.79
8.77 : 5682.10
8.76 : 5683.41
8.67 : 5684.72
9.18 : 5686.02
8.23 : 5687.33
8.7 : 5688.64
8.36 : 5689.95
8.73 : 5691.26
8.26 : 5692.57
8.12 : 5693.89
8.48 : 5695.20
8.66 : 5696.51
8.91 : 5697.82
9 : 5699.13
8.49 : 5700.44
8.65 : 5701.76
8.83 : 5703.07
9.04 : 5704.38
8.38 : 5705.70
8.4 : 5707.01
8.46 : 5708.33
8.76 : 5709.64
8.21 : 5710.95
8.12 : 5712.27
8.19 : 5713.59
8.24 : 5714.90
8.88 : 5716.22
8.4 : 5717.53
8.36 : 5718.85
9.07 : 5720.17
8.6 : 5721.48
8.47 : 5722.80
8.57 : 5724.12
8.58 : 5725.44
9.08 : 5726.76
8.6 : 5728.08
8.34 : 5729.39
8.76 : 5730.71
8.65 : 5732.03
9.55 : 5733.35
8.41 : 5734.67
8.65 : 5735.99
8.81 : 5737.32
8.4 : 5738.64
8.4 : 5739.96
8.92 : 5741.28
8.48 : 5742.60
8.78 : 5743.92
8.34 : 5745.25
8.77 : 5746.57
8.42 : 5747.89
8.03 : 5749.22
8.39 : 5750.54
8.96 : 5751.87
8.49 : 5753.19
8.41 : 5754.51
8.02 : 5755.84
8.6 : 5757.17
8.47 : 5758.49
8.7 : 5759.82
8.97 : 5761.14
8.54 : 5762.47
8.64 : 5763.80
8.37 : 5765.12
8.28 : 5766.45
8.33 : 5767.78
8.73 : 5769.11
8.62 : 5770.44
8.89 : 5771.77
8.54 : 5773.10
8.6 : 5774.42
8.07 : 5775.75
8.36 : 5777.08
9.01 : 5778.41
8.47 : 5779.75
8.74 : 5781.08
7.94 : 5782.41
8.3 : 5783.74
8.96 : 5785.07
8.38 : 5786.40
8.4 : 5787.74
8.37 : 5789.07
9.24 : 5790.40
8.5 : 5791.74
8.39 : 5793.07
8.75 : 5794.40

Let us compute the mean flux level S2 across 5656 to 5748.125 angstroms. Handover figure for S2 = 8.62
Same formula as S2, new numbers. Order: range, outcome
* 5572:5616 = 8.66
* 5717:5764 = 8.6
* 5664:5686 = 8.77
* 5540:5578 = 8.81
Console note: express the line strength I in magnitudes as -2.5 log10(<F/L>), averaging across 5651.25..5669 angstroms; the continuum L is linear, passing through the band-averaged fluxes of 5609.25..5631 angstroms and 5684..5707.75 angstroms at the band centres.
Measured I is 0.00 mag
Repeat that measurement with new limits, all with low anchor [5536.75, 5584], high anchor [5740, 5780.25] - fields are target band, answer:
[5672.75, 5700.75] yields 0.00 mag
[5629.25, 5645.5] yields 0.01 mag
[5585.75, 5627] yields 0.02 mag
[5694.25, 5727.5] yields 0.00 mag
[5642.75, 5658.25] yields 0.01 mag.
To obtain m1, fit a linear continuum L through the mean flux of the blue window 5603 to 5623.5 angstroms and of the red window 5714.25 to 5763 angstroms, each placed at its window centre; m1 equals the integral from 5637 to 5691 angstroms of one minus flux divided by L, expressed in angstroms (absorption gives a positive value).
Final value -0.3 angstroms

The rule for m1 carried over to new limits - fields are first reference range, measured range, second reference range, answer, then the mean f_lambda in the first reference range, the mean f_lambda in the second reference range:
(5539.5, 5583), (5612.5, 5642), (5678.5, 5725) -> 0.4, 8.85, 8.58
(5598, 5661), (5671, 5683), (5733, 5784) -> -0.2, 8.59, 8.54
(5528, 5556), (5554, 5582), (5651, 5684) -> -0.1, 8.82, 8.64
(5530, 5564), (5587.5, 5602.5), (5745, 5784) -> 0.3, 8.82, 8.5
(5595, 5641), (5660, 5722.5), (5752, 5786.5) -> -0.3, 8.6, 8.53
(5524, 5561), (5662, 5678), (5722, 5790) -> -0.1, 8.83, 8.56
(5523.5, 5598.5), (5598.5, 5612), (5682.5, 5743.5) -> 0.2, 8.78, 8.61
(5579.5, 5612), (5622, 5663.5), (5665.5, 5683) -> 0.7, 8.64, 8.75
